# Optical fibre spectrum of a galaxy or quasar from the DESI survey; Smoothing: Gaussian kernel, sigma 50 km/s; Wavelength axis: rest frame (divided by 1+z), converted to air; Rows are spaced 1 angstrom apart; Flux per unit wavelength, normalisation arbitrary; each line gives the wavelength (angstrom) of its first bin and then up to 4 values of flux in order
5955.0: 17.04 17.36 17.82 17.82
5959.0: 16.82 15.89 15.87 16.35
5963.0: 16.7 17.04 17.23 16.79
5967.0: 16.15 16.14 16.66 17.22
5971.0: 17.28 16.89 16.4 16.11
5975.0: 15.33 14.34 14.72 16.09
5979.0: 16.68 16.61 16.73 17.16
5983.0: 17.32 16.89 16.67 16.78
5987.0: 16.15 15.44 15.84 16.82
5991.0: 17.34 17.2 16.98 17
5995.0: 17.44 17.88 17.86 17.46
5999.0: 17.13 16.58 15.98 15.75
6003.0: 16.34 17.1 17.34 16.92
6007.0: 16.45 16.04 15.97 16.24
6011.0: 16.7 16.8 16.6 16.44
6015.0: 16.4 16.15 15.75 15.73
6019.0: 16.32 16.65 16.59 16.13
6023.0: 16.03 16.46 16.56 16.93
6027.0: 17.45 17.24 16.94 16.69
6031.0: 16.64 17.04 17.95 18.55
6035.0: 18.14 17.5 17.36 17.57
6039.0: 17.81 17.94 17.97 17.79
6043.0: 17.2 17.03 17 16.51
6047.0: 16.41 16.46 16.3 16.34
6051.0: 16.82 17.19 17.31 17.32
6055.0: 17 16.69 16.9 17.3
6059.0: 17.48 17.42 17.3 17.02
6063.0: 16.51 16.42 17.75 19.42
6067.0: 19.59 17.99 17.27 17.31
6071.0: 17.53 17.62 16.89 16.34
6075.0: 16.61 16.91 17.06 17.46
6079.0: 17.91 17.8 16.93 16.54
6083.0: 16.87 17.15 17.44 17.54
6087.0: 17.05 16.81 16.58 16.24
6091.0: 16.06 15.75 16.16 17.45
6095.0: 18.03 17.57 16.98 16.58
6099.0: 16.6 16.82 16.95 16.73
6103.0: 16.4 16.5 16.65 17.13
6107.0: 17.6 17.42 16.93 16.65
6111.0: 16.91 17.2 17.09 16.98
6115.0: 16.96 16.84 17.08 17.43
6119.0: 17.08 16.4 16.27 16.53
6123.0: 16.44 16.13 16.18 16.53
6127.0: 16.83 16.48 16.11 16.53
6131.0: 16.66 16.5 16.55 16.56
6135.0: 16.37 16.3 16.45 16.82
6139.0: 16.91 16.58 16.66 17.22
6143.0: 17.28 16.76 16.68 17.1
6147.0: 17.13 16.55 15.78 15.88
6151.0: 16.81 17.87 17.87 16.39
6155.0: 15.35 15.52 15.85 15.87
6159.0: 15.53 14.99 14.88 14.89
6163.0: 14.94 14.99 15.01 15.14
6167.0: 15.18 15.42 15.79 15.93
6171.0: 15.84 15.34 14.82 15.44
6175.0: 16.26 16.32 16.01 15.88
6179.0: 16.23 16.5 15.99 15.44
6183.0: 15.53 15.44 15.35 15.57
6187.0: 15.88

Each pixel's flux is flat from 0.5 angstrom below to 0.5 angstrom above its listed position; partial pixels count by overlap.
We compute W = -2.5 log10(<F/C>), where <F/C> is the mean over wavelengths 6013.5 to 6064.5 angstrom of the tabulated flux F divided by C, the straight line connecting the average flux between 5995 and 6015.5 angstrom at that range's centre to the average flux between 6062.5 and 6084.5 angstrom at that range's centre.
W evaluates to 0.01 mag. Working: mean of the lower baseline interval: 16.7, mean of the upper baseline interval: 17.4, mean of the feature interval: 17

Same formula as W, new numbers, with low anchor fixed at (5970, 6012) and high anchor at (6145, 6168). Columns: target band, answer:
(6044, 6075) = -0.056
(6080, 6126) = -0.048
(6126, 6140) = -0.037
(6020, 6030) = -0.016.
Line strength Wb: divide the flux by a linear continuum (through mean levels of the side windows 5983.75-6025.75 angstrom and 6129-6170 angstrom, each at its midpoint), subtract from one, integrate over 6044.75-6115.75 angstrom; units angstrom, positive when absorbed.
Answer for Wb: -2.89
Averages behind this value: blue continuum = 16.6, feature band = 17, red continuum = 16.2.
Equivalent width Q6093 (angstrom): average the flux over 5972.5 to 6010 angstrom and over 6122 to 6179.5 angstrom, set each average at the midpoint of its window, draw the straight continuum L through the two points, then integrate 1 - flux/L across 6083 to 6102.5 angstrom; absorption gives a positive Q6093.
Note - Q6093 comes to -0.7 angstrom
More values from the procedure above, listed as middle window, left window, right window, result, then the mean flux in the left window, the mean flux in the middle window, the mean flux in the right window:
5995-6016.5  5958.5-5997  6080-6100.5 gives -0.1 angstrom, 16.6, 16.7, 16.9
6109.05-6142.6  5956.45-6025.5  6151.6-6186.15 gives -1.6 angstrom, 16.6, 16.7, 15.7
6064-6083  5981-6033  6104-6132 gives -0.8 angstrom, 16.7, 17.5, 16.8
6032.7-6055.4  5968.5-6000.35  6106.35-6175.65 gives -1.0 angstrom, 16.7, 17.3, 16.3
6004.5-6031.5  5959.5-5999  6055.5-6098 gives 0.5 angstrom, 16.6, 16.5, 17.2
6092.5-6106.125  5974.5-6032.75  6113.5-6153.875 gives -0.2 angstrom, 16.6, 16.9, 16.7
